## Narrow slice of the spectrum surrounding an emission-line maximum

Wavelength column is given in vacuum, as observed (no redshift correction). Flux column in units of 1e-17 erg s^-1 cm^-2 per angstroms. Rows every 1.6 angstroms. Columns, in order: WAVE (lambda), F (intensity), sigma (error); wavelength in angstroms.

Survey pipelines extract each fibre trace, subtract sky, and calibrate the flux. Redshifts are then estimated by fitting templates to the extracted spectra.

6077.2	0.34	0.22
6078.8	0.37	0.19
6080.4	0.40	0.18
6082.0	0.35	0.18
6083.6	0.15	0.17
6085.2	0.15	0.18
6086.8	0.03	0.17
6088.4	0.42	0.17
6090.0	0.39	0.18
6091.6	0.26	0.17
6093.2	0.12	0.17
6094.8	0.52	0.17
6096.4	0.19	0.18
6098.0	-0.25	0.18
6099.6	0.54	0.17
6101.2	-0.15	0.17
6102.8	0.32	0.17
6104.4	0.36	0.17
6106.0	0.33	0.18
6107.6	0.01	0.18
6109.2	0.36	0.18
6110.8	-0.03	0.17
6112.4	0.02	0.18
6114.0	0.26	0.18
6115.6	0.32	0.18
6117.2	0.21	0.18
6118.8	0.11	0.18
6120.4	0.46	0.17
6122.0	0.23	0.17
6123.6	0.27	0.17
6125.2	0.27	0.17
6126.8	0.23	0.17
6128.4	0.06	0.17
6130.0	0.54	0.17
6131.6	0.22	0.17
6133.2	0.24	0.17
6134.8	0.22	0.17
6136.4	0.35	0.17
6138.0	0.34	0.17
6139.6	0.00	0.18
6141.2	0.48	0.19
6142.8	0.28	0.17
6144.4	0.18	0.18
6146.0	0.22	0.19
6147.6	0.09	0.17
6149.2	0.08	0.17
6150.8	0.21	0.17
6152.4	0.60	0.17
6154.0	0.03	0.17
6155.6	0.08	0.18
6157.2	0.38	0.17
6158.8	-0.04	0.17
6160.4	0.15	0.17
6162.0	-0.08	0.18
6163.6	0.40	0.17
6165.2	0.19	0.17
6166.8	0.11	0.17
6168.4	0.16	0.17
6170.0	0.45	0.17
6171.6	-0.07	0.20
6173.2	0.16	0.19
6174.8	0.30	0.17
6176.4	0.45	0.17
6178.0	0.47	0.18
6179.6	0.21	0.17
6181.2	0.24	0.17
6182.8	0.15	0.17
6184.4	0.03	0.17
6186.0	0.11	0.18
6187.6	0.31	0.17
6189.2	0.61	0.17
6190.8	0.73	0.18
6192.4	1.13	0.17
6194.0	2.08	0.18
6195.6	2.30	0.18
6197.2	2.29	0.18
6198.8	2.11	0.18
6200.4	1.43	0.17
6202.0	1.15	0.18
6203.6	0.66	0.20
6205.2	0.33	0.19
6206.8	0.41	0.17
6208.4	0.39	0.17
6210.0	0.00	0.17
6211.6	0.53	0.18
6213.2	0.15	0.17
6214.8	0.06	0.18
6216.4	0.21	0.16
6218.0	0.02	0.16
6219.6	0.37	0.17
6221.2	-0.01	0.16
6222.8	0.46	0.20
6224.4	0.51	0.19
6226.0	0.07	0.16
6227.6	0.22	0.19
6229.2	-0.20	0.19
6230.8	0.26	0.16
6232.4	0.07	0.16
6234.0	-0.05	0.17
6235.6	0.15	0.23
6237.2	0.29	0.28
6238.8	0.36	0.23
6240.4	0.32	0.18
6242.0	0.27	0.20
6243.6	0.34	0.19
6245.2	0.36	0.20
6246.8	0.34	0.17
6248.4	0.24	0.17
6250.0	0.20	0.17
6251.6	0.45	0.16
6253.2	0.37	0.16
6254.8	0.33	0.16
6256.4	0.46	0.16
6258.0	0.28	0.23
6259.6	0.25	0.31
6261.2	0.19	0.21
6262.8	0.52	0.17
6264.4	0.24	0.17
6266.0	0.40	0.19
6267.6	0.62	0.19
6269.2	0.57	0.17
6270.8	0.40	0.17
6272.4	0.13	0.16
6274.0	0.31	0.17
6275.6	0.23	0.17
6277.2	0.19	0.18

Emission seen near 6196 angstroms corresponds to [O II]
